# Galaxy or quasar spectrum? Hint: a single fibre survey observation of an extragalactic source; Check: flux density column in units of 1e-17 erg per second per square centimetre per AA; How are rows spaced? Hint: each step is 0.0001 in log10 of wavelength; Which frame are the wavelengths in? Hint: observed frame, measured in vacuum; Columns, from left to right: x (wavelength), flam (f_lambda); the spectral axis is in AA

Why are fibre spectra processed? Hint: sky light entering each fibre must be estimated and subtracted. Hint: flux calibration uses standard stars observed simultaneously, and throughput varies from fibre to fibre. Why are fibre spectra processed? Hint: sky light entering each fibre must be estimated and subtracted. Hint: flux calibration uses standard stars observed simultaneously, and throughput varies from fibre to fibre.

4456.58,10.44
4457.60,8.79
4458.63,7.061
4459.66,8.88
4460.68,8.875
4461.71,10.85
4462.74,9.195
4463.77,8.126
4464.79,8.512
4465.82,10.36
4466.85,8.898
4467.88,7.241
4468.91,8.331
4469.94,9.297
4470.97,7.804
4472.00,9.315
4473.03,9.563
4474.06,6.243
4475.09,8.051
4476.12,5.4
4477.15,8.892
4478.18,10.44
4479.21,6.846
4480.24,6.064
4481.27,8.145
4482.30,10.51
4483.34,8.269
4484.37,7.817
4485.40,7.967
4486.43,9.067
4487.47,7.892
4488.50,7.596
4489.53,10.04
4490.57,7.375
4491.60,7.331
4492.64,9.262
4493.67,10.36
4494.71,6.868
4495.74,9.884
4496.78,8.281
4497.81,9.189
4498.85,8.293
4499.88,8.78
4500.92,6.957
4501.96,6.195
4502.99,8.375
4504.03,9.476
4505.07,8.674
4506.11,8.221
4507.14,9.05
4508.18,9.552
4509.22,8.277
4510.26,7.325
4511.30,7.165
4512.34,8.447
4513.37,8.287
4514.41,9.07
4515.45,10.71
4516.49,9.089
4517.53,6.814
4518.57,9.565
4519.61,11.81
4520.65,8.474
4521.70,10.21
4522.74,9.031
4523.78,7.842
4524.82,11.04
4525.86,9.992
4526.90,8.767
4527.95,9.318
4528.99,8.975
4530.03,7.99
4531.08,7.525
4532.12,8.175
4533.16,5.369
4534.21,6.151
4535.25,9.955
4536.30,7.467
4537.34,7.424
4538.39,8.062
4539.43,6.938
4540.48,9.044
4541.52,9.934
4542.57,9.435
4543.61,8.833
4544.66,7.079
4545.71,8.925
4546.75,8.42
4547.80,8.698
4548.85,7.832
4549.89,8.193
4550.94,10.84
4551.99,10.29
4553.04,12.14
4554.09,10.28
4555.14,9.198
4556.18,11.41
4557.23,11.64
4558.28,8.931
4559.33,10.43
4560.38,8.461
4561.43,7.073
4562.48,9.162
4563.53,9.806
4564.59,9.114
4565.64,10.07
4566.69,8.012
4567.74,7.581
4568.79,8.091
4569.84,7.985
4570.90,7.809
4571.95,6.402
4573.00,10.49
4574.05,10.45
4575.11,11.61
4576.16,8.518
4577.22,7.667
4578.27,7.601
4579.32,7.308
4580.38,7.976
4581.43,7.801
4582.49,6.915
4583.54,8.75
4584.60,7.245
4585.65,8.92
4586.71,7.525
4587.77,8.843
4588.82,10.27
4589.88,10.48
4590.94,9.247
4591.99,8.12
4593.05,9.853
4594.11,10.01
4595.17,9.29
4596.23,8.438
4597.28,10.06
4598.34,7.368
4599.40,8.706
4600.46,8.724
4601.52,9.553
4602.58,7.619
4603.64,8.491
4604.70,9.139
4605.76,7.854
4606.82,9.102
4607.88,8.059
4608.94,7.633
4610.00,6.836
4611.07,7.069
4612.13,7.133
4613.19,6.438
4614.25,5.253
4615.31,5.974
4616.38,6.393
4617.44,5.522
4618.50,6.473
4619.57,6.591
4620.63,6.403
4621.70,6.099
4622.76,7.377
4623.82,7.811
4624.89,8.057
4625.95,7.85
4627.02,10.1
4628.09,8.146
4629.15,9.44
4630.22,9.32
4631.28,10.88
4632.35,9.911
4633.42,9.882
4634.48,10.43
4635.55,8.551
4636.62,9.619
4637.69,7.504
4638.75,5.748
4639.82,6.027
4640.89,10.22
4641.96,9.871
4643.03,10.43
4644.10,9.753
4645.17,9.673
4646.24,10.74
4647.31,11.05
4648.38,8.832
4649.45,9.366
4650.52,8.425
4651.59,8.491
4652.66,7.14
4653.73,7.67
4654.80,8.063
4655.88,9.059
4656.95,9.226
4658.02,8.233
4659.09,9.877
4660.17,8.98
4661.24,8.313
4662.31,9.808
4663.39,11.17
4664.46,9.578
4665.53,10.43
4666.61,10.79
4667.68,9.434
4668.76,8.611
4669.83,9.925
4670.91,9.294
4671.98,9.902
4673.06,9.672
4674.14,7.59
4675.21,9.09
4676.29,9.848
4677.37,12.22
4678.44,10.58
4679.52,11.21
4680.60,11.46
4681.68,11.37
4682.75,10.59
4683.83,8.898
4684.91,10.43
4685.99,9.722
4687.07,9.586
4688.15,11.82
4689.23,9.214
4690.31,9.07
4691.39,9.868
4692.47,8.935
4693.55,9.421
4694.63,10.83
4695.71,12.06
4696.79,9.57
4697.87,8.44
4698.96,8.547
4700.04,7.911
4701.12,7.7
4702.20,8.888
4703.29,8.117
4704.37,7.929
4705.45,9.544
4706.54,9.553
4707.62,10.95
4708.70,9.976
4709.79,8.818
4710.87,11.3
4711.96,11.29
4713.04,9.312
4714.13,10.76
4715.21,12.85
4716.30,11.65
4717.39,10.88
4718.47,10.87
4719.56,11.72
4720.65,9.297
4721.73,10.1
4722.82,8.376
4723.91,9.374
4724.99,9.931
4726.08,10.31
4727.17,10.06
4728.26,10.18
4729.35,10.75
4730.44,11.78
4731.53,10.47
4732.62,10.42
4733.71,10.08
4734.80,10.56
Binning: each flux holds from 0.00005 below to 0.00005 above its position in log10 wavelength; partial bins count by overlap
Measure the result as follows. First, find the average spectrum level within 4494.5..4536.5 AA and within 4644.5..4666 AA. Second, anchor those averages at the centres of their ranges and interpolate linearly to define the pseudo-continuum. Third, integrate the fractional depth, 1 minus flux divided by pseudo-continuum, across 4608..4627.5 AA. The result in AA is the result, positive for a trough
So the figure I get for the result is 4.48 AA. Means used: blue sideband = 8.57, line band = 6.96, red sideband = 9.21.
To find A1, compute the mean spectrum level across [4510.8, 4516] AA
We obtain 8.76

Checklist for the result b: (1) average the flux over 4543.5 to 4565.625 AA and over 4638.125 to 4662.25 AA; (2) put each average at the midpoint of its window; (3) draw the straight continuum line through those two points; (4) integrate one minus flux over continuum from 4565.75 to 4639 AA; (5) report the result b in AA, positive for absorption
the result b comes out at 7.1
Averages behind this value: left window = 9.39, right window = 8.89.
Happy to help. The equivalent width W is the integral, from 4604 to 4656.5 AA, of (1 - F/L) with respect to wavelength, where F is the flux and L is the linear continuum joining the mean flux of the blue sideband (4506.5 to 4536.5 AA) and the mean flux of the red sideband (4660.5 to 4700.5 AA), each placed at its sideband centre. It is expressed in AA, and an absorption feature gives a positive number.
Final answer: 7.0 AA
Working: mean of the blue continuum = 8.68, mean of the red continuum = 9.87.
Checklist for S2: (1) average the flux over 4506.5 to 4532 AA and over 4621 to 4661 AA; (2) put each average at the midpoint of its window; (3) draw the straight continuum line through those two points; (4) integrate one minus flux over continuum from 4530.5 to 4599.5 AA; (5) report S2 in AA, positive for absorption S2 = 1.07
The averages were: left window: 8.92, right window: 8.85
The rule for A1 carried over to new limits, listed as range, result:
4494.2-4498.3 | 8.57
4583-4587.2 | 8.12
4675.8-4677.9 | 11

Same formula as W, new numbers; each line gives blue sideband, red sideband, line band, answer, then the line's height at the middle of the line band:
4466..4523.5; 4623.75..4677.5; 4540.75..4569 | -1.6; 8.76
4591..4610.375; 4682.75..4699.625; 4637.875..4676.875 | 0.8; 9.35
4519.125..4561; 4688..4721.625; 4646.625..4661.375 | 1.3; 9.62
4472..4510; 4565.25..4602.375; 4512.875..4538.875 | -0.7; 8.45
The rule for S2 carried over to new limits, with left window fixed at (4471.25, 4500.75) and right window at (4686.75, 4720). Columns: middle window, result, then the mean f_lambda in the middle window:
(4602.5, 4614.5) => 2.1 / 7.6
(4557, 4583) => 0.9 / 8.64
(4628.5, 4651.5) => 0.4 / 9.3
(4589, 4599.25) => -0.1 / 9.22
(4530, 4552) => 1.2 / 8.26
